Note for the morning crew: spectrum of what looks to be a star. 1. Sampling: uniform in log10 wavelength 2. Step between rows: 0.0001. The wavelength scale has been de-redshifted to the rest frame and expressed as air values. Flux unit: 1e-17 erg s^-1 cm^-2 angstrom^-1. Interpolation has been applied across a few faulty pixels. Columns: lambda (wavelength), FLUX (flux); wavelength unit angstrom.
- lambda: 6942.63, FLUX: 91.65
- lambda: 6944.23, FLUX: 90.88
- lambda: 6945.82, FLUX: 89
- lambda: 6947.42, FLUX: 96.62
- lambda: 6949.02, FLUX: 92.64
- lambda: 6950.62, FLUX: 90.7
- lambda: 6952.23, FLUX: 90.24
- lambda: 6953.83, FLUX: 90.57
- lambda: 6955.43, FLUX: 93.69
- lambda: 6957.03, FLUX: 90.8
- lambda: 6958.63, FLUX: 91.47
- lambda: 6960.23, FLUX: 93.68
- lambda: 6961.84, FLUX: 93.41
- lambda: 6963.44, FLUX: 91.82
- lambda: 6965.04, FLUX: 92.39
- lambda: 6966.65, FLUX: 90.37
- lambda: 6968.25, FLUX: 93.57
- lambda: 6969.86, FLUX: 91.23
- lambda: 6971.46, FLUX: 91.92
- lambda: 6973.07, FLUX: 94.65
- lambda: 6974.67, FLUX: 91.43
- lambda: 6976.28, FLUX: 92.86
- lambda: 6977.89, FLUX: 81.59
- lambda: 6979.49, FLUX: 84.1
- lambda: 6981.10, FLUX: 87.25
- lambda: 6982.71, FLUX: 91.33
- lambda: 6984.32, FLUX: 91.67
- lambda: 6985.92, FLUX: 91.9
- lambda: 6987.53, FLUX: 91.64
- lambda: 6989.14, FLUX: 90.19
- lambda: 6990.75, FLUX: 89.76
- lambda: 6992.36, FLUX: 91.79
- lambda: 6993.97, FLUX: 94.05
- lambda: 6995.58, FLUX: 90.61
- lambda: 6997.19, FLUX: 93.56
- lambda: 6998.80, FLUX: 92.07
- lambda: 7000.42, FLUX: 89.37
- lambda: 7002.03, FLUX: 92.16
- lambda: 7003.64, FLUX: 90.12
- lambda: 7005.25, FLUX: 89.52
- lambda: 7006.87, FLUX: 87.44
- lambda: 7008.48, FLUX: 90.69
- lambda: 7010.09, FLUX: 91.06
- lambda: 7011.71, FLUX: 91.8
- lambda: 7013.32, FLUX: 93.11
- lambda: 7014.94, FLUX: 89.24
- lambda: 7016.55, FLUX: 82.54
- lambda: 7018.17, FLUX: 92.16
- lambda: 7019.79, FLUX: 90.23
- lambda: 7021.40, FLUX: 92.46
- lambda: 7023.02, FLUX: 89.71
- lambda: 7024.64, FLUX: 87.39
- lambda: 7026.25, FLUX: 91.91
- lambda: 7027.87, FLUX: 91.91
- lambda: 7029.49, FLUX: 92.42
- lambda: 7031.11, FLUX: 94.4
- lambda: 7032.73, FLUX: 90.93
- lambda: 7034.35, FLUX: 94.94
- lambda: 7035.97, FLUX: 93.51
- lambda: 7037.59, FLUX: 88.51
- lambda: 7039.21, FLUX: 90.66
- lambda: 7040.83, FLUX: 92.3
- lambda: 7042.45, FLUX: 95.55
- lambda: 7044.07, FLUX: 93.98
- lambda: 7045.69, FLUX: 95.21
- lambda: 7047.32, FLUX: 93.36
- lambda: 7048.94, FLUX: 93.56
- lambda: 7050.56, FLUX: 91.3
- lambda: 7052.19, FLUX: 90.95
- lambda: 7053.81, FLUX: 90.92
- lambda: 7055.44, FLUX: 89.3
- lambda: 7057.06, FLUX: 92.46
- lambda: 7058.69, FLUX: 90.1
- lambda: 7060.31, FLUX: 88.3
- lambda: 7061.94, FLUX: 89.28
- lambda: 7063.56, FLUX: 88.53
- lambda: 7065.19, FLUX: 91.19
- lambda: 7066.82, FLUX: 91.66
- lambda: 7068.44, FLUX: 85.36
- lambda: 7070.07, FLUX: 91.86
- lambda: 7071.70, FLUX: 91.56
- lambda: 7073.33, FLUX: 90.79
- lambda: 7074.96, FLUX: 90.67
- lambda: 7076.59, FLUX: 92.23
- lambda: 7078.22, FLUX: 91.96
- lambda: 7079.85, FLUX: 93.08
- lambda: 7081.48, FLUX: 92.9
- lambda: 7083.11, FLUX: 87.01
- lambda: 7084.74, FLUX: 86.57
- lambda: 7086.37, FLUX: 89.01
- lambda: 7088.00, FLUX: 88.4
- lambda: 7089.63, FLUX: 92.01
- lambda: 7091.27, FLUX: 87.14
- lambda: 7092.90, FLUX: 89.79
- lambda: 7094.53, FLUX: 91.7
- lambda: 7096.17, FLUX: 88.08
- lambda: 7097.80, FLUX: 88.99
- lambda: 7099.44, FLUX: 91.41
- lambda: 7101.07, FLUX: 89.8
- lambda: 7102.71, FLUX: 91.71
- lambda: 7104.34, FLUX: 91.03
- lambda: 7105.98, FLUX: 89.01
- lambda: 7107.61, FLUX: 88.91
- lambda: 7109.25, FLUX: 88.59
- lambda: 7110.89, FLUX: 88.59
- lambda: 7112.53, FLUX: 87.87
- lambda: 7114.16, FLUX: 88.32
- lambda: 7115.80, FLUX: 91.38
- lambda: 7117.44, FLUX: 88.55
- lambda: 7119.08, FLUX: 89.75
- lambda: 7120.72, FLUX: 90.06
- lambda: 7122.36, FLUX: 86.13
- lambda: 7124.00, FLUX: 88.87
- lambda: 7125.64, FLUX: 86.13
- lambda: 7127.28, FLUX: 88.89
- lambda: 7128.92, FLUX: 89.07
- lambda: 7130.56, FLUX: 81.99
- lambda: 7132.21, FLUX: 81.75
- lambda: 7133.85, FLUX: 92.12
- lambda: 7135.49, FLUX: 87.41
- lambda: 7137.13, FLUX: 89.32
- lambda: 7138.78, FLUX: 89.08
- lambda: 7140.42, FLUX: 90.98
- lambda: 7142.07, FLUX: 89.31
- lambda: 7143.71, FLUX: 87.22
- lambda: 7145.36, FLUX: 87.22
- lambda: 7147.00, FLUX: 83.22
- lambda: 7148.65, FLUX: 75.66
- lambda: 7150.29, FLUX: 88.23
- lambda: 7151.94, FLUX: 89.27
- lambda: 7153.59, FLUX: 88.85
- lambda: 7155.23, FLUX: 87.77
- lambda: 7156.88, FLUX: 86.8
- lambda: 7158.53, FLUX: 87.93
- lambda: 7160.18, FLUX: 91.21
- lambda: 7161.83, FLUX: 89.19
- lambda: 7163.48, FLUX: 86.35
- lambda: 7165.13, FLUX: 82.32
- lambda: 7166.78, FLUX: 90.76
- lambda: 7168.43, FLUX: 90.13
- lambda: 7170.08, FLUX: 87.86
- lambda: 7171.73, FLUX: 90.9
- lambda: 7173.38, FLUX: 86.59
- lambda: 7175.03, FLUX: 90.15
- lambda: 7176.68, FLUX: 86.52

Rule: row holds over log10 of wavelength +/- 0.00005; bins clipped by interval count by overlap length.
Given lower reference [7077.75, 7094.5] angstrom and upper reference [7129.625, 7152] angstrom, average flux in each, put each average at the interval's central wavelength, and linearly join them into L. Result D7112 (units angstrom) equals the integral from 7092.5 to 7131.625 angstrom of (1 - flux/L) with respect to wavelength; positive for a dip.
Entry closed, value -0.3 angstrom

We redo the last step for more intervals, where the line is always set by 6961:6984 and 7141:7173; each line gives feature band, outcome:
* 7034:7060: -0.84 angstrom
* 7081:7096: -0.12 angstrom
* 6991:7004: -0.22 angstrom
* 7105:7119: -0.13 angstrom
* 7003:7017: 0.04 angstrom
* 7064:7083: -0.46 angstrom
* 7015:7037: -0.34 angstrom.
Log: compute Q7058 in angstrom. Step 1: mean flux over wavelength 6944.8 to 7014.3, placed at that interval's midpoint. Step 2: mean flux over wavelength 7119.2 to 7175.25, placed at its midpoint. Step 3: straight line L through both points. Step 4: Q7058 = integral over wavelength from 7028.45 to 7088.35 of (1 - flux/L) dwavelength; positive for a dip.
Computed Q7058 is -1.2 angstrom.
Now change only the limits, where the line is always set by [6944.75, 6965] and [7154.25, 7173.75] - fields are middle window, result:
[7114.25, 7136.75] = 0.3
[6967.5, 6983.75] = 0.3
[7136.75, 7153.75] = 0.3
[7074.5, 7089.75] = -0.1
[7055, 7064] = 0.0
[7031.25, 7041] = -0.1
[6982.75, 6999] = 0.0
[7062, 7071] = 0.0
